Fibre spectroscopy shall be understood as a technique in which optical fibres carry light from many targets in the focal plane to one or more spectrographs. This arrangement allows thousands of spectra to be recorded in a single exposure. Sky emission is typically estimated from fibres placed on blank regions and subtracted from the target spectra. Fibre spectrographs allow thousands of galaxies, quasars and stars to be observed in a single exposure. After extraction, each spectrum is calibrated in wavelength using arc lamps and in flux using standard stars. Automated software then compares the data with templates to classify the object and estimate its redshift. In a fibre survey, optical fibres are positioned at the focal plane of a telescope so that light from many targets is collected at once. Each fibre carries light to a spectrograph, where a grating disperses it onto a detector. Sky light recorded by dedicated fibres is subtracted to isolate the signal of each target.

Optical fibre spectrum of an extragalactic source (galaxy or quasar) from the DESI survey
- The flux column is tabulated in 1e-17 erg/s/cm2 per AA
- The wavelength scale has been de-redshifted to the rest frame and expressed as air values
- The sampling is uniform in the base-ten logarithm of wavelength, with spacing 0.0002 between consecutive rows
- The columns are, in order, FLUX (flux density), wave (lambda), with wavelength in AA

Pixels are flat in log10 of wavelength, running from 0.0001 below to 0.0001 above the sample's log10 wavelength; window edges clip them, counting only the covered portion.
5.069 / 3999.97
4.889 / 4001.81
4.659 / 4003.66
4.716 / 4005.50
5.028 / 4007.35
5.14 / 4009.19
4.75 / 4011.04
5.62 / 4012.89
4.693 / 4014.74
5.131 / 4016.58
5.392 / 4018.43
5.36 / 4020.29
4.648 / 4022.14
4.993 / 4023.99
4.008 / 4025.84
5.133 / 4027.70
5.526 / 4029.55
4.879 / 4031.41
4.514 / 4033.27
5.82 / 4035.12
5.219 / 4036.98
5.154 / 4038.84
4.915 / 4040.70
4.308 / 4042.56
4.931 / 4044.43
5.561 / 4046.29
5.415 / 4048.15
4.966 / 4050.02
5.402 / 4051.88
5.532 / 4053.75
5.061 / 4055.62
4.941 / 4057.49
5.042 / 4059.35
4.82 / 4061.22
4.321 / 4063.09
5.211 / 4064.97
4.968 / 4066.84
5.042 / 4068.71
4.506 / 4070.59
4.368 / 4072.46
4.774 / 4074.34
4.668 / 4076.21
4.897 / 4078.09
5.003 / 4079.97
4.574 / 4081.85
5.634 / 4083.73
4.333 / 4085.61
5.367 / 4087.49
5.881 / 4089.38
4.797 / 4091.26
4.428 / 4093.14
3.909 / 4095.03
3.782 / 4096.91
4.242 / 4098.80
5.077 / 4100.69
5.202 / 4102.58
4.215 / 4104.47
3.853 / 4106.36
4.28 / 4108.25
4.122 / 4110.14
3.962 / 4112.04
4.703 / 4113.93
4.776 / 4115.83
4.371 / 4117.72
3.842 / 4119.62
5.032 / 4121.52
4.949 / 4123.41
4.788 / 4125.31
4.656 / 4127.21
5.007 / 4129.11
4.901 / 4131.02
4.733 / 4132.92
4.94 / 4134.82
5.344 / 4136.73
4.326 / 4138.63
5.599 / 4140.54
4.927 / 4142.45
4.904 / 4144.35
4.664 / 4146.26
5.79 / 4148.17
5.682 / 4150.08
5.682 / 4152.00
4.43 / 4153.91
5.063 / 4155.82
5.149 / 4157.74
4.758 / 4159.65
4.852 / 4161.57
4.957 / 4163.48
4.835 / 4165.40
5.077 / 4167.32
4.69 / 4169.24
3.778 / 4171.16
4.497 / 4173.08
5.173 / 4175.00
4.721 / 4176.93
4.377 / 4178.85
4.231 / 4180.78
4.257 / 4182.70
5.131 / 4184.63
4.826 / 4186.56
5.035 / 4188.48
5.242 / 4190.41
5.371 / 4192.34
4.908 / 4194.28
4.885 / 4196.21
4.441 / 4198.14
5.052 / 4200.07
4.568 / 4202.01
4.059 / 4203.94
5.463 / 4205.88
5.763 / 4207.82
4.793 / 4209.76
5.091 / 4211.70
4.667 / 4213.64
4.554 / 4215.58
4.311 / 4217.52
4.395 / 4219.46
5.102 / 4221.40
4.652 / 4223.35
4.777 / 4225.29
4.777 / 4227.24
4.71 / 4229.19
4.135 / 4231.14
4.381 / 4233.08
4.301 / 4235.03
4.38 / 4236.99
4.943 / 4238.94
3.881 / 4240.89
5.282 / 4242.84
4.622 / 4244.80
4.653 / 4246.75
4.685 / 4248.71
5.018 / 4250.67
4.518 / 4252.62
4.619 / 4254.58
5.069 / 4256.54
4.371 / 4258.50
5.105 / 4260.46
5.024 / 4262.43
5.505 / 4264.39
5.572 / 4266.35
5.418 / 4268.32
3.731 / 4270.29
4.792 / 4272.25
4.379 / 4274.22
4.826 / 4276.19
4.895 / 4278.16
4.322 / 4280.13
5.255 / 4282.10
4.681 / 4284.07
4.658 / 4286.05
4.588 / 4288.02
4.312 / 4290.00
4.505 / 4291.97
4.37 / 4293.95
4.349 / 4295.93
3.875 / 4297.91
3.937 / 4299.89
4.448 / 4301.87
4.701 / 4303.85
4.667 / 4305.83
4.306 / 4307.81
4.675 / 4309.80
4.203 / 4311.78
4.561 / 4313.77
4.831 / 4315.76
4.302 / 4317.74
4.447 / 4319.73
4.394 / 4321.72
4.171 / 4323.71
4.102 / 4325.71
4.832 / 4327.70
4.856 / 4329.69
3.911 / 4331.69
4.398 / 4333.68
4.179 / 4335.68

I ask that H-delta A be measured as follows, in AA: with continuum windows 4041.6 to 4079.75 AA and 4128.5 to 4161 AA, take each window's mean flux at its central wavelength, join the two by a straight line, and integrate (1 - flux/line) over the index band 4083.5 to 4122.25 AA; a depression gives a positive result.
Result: 3.5 AA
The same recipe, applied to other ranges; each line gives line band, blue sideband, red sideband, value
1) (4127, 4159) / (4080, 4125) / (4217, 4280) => -3.0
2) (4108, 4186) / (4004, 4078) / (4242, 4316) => 0.9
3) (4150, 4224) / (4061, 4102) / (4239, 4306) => -1.8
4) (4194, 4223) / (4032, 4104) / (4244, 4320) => -0.4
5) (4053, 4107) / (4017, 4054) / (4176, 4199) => 2.3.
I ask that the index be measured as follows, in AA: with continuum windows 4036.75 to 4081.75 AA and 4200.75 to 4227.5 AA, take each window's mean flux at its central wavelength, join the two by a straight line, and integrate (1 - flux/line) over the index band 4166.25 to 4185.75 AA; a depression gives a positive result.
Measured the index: 0.9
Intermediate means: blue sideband 4.95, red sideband 4.79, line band 4.59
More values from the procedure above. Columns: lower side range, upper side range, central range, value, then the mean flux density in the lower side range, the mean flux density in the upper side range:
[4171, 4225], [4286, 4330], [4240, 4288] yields -2.28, 4.78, 4.43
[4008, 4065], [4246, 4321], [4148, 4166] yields -0.94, 5.04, 4.63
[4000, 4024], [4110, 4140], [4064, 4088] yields -0.21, 5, 4.68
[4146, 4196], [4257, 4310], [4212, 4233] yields 0.72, 4.89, 4.64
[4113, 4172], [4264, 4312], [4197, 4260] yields 0.25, 4.88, 4.59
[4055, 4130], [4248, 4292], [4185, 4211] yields -1.19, 4.68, 4.78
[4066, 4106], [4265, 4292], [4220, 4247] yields 0.68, 4.73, 4.73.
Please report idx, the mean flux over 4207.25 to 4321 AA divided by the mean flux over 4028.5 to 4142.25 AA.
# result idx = 0.96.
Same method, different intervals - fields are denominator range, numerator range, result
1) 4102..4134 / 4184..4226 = 1.07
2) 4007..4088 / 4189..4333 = 0.93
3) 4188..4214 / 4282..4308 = 0.90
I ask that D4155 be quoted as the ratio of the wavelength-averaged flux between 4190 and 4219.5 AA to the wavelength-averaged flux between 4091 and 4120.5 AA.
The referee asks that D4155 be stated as 1.1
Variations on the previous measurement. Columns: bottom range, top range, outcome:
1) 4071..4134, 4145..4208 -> 1.05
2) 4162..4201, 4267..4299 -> 0.96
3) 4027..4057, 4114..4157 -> 0.96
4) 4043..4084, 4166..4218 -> 0.96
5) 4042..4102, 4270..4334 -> 0.92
